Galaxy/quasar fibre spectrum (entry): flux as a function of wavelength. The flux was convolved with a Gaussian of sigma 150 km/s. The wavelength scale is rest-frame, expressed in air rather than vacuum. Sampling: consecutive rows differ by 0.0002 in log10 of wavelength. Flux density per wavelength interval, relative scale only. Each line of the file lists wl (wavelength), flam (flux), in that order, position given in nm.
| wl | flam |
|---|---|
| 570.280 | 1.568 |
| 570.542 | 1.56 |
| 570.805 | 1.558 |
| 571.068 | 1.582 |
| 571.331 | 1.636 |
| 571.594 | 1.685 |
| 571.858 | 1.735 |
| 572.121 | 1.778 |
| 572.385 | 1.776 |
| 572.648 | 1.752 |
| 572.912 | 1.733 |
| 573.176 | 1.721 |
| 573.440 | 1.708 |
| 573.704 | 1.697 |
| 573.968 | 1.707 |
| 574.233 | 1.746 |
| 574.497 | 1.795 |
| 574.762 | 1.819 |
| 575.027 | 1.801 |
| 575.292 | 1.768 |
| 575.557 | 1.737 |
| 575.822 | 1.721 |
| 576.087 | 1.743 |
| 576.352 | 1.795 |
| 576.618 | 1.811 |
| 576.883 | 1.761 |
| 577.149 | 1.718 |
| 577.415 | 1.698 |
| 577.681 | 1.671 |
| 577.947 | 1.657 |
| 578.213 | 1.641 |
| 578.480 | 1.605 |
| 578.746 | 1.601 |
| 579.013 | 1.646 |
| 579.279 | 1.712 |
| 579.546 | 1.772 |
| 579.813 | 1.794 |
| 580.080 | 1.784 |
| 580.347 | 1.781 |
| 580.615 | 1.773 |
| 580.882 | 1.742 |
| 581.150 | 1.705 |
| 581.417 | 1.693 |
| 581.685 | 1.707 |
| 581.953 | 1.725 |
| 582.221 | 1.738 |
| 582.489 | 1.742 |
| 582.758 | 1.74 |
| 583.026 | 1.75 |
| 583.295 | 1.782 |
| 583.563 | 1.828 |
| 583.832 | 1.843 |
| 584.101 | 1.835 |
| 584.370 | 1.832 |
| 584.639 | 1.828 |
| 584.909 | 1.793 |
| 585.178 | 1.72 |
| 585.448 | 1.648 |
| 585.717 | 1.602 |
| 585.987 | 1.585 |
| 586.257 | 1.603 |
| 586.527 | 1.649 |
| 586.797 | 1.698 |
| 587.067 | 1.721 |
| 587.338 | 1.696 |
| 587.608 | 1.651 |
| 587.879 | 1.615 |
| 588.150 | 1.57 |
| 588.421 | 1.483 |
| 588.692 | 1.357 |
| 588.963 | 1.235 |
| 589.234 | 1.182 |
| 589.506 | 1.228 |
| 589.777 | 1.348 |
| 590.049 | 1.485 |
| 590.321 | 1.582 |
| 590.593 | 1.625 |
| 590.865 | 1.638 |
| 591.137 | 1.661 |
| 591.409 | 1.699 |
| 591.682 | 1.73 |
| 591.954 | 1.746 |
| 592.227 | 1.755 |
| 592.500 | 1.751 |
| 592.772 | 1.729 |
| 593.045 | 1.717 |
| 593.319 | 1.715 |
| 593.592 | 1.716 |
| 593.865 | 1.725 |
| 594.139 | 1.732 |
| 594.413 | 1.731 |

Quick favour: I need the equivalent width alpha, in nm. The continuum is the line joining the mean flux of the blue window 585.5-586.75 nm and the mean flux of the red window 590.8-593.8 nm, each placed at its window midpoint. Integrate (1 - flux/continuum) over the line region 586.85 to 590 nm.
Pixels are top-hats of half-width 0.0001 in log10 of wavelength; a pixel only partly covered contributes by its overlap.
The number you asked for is 0.35 nm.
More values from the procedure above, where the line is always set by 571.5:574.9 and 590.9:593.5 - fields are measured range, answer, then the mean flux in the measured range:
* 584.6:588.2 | 0.12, 1.67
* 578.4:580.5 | 0.02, 1.72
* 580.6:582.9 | 0.01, 1.73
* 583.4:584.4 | -0.06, 1.83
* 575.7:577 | -0.02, 1.77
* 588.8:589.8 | 0.28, 1.24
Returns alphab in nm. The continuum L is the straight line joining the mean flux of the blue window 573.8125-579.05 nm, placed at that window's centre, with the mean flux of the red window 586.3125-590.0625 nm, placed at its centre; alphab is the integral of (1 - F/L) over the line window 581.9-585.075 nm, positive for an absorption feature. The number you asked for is -0.40 nm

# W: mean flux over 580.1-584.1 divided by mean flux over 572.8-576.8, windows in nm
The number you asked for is 1.0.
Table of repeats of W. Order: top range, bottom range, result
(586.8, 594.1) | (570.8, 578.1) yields 0.92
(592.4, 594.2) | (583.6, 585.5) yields 0.96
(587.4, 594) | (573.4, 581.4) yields 0.91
